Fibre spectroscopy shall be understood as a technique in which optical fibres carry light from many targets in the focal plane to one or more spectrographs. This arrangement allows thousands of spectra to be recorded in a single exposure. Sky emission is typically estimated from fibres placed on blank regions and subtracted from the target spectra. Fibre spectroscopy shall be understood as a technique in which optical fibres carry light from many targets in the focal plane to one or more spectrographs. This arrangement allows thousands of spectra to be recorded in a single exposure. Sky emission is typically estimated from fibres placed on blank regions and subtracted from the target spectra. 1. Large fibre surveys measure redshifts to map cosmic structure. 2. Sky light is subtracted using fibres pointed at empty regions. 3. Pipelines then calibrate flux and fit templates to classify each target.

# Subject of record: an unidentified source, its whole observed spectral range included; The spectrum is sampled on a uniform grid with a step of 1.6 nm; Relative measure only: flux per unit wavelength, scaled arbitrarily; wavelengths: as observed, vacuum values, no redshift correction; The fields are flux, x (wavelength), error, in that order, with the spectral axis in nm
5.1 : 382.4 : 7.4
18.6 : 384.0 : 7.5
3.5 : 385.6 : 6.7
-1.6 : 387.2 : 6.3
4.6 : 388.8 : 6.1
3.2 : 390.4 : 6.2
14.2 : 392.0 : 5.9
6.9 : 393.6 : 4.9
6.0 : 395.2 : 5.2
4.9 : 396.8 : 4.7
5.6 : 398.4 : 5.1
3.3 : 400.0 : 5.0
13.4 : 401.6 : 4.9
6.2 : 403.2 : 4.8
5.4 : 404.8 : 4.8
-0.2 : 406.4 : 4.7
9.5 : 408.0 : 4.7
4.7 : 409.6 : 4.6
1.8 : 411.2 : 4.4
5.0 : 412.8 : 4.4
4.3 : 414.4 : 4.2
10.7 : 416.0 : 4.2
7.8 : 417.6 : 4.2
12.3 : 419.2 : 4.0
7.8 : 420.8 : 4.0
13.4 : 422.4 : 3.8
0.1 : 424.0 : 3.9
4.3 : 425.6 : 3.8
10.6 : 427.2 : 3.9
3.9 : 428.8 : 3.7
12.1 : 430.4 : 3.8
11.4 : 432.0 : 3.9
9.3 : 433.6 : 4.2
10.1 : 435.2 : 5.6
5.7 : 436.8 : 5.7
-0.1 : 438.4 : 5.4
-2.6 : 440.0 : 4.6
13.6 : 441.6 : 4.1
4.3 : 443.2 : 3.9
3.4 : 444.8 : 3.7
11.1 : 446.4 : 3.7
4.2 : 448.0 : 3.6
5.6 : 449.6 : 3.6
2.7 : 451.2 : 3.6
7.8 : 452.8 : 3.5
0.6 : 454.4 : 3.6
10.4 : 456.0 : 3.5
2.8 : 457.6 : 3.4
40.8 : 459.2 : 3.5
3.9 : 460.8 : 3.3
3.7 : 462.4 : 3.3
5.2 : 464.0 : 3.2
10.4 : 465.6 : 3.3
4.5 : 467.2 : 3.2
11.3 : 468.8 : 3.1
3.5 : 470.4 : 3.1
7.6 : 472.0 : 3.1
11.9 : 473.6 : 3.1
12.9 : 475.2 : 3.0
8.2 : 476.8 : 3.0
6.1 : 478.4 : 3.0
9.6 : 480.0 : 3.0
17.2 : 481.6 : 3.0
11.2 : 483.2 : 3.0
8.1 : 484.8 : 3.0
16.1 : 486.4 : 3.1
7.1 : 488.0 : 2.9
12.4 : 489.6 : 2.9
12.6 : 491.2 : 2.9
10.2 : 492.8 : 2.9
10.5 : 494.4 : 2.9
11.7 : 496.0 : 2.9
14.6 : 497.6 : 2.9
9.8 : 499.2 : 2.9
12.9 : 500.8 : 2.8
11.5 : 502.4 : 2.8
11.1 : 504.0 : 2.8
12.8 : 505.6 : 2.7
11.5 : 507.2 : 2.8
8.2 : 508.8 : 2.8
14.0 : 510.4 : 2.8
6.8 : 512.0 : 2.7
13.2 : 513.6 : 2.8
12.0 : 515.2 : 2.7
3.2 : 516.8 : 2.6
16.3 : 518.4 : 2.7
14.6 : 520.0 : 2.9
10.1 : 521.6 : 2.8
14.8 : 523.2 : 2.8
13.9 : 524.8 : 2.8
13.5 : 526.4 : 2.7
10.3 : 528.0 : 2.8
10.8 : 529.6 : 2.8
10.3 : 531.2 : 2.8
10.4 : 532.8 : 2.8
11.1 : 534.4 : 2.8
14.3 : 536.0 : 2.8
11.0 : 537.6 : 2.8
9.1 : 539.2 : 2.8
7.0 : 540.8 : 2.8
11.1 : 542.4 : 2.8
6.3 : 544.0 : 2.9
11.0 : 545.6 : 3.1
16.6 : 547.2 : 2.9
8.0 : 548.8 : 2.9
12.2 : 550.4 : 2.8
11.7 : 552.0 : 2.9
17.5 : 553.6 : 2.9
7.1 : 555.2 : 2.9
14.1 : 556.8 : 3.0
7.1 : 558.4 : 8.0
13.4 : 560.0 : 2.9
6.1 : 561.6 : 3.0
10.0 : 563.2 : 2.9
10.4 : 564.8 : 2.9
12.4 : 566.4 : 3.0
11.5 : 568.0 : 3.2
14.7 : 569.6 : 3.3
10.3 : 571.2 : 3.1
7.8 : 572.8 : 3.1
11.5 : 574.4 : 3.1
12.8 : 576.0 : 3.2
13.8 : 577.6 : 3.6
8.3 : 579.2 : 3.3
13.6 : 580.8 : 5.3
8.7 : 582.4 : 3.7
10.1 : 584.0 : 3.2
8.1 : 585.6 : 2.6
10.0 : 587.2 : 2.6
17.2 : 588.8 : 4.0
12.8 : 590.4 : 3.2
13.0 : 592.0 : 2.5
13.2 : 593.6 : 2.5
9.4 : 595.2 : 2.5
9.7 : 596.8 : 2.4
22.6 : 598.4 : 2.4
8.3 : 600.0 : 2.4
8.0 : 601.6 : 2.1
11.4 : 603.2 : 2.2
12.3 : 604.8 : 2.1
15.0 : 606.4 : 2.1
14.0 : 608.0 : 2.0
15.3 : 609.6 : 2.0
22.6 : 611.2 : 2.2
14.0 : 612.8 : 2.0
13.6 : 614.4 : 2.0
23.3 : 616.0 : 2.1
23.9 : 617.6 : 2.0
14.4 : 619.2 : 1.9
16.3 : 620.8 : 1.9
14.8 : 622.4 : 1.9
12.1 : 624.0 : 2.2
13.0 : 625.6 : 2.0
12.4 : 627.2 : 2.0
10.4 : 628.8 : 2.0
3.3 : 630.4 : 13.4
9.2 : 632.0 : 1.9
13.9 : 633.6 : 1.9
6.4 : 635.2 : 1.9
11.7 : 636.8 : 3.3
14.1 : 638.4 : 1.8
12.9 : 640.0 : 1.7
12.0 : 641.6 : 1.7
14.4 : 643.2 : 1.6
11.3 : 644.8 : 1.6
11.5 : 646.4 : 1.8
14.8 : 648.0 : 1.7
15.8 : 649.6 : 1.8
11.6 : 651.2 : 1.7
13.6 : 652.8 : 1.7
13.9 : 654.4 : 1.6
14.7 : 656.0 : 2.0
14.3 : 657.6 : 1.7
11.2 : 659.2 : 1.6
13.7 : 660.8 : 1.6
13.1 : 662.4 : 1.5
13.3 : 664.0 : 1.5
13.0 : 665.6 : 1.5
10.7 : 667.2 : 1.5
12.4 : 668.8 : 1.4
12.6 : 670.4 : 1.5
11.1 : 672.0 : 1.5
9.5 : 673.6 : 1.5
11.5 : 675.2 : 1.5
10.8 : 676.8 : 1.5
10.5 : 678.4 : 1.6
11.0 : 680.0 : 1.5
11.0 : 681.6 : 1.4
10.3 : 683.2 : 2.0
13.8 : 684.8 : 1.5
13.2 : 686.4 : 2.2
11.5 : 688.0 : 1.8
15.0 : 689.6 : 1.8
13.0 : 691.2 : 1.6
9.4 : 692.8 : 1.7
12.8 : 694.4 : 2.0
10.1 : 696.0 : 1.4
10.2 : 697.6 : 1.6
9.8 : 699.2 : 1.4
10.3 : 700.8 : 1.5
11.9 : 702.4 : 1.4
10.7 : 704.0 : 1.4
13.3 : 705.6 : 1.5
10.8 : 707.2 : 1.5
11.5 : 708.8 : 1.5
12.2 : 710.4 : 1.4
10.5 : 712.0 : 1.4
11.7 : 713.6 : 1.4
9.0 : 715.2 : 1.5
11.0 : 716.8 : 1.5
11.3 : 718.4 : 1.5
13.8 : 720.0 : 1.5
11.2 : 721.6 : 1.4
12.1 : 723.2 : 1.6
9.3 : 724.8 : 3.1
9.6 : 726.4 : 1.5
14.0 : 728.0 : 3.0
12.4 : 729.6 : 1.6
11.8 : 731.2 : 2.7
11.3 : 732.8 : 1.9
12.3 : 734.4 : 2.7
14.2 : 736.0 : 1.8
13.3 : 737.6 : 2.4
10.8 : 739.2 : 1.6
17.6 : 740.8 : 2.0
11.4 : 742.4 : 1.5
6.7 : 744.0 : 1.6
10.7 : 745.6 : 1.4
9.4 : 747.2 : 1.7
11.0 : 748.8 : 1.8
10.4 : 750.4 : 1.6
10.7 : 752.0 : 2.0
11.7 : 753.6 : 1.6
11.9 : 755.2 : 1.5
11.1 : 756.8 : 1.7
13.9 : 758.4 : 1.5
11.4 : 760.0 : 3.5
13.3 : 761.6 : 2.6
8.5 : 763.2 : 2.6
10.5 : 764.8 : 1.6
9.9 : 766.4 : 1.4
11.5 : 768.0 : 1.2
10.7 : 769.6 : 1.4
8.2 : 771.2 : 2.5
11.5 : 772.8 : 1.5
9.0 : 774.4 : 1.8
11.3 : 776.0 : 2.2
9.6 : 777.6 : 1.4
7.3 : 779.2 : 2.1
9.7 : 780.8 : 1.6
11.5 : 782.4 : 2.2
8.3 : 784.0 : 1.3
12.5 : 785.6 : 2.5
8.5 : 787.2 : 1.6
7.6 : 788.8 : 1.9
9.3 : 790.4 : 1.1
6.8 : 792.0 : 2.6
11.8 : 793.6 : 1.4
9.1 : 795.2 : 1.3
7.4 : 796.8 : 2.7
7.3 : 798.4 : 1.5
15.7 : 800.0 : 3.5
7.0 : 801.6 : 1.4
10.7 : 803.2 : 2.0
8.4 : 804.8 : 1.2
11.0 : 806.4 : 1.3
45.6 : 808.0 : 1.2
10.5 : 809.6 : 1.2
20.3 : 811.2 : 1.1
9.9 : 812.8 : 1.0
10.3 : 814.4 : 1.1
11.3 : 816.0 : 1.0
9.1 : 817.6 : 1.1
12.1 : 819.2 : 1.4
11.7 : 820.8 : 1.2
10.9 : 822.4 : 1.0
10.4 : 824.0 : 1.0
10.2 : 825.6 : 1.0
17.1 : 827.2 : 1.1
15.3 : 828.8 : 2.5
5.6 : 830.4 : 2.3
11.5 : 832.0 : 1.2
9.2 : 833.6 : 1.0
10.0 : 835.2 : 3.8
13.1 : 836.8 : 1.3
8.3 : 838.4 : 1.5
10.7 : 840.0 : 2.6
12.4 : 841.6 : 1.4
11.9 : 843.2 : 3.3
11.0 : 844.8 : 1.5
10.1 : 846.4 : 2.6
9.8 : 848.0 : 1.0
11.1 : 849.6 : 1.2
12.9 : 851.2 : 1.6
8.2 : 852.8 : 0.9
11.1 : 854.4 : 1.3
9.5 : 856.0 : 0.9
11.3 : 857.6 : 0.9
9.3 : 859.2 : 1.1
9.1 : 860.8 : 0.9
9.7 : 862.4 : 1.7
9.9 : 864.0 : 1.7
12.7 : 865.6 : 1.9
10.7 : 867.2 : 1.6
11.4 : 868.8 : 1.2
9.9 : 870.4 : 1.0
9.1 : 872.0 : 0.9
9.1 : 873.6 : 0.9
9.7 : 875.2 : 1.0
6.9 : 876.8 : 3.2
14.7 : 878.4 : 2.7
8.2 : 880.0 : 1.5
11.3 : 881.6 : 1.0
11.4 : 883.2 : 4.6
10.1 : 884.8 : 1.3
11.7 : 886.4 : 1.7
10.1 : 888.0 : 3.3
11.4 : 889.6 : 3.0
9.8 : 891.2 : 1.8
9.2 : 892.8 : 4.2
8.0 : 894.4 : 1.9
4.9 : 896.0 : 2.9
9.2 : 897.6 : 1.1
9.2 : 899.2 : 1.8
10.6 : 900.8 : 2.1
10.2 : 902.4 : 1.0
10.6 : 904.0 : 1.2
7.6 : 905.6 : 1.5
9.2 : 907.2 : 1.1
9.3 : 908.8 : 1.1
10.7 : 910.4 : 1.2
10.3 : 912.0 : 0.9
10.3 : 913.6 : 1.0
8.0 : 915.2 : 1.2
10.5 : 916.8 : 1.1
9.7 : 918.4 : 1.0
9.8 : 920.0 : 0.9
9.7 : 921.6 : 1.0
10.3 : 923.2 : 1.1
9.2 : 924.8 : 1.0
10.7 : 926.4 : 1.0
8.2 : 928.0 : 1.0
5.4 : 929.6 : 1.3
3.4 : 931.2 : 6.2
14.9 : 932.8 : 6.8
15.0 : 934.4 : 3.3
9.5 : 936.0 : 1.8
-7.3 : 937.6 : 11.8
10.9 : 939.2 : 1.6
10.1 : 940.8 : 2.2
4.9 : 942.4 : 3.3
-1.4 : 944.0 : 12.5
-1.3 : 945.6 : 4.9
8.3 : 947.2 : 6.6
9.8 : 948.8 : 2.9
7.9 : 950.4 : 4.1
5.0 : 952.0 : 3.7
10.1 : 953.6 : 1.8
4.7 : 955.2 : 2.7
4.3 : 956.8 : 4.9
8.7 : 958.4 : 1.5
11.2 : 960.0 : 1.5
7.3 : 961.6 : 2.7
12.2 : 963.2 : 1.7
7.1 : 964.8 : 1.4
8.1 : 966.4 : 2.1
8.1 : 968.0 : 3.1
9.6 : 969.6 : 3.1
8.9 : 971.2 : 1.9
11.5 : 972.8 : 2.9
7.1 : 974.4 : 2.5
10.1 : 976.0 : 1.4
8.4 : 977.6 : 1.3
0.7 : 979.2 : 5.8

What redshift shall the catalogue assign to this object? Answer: 0.23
